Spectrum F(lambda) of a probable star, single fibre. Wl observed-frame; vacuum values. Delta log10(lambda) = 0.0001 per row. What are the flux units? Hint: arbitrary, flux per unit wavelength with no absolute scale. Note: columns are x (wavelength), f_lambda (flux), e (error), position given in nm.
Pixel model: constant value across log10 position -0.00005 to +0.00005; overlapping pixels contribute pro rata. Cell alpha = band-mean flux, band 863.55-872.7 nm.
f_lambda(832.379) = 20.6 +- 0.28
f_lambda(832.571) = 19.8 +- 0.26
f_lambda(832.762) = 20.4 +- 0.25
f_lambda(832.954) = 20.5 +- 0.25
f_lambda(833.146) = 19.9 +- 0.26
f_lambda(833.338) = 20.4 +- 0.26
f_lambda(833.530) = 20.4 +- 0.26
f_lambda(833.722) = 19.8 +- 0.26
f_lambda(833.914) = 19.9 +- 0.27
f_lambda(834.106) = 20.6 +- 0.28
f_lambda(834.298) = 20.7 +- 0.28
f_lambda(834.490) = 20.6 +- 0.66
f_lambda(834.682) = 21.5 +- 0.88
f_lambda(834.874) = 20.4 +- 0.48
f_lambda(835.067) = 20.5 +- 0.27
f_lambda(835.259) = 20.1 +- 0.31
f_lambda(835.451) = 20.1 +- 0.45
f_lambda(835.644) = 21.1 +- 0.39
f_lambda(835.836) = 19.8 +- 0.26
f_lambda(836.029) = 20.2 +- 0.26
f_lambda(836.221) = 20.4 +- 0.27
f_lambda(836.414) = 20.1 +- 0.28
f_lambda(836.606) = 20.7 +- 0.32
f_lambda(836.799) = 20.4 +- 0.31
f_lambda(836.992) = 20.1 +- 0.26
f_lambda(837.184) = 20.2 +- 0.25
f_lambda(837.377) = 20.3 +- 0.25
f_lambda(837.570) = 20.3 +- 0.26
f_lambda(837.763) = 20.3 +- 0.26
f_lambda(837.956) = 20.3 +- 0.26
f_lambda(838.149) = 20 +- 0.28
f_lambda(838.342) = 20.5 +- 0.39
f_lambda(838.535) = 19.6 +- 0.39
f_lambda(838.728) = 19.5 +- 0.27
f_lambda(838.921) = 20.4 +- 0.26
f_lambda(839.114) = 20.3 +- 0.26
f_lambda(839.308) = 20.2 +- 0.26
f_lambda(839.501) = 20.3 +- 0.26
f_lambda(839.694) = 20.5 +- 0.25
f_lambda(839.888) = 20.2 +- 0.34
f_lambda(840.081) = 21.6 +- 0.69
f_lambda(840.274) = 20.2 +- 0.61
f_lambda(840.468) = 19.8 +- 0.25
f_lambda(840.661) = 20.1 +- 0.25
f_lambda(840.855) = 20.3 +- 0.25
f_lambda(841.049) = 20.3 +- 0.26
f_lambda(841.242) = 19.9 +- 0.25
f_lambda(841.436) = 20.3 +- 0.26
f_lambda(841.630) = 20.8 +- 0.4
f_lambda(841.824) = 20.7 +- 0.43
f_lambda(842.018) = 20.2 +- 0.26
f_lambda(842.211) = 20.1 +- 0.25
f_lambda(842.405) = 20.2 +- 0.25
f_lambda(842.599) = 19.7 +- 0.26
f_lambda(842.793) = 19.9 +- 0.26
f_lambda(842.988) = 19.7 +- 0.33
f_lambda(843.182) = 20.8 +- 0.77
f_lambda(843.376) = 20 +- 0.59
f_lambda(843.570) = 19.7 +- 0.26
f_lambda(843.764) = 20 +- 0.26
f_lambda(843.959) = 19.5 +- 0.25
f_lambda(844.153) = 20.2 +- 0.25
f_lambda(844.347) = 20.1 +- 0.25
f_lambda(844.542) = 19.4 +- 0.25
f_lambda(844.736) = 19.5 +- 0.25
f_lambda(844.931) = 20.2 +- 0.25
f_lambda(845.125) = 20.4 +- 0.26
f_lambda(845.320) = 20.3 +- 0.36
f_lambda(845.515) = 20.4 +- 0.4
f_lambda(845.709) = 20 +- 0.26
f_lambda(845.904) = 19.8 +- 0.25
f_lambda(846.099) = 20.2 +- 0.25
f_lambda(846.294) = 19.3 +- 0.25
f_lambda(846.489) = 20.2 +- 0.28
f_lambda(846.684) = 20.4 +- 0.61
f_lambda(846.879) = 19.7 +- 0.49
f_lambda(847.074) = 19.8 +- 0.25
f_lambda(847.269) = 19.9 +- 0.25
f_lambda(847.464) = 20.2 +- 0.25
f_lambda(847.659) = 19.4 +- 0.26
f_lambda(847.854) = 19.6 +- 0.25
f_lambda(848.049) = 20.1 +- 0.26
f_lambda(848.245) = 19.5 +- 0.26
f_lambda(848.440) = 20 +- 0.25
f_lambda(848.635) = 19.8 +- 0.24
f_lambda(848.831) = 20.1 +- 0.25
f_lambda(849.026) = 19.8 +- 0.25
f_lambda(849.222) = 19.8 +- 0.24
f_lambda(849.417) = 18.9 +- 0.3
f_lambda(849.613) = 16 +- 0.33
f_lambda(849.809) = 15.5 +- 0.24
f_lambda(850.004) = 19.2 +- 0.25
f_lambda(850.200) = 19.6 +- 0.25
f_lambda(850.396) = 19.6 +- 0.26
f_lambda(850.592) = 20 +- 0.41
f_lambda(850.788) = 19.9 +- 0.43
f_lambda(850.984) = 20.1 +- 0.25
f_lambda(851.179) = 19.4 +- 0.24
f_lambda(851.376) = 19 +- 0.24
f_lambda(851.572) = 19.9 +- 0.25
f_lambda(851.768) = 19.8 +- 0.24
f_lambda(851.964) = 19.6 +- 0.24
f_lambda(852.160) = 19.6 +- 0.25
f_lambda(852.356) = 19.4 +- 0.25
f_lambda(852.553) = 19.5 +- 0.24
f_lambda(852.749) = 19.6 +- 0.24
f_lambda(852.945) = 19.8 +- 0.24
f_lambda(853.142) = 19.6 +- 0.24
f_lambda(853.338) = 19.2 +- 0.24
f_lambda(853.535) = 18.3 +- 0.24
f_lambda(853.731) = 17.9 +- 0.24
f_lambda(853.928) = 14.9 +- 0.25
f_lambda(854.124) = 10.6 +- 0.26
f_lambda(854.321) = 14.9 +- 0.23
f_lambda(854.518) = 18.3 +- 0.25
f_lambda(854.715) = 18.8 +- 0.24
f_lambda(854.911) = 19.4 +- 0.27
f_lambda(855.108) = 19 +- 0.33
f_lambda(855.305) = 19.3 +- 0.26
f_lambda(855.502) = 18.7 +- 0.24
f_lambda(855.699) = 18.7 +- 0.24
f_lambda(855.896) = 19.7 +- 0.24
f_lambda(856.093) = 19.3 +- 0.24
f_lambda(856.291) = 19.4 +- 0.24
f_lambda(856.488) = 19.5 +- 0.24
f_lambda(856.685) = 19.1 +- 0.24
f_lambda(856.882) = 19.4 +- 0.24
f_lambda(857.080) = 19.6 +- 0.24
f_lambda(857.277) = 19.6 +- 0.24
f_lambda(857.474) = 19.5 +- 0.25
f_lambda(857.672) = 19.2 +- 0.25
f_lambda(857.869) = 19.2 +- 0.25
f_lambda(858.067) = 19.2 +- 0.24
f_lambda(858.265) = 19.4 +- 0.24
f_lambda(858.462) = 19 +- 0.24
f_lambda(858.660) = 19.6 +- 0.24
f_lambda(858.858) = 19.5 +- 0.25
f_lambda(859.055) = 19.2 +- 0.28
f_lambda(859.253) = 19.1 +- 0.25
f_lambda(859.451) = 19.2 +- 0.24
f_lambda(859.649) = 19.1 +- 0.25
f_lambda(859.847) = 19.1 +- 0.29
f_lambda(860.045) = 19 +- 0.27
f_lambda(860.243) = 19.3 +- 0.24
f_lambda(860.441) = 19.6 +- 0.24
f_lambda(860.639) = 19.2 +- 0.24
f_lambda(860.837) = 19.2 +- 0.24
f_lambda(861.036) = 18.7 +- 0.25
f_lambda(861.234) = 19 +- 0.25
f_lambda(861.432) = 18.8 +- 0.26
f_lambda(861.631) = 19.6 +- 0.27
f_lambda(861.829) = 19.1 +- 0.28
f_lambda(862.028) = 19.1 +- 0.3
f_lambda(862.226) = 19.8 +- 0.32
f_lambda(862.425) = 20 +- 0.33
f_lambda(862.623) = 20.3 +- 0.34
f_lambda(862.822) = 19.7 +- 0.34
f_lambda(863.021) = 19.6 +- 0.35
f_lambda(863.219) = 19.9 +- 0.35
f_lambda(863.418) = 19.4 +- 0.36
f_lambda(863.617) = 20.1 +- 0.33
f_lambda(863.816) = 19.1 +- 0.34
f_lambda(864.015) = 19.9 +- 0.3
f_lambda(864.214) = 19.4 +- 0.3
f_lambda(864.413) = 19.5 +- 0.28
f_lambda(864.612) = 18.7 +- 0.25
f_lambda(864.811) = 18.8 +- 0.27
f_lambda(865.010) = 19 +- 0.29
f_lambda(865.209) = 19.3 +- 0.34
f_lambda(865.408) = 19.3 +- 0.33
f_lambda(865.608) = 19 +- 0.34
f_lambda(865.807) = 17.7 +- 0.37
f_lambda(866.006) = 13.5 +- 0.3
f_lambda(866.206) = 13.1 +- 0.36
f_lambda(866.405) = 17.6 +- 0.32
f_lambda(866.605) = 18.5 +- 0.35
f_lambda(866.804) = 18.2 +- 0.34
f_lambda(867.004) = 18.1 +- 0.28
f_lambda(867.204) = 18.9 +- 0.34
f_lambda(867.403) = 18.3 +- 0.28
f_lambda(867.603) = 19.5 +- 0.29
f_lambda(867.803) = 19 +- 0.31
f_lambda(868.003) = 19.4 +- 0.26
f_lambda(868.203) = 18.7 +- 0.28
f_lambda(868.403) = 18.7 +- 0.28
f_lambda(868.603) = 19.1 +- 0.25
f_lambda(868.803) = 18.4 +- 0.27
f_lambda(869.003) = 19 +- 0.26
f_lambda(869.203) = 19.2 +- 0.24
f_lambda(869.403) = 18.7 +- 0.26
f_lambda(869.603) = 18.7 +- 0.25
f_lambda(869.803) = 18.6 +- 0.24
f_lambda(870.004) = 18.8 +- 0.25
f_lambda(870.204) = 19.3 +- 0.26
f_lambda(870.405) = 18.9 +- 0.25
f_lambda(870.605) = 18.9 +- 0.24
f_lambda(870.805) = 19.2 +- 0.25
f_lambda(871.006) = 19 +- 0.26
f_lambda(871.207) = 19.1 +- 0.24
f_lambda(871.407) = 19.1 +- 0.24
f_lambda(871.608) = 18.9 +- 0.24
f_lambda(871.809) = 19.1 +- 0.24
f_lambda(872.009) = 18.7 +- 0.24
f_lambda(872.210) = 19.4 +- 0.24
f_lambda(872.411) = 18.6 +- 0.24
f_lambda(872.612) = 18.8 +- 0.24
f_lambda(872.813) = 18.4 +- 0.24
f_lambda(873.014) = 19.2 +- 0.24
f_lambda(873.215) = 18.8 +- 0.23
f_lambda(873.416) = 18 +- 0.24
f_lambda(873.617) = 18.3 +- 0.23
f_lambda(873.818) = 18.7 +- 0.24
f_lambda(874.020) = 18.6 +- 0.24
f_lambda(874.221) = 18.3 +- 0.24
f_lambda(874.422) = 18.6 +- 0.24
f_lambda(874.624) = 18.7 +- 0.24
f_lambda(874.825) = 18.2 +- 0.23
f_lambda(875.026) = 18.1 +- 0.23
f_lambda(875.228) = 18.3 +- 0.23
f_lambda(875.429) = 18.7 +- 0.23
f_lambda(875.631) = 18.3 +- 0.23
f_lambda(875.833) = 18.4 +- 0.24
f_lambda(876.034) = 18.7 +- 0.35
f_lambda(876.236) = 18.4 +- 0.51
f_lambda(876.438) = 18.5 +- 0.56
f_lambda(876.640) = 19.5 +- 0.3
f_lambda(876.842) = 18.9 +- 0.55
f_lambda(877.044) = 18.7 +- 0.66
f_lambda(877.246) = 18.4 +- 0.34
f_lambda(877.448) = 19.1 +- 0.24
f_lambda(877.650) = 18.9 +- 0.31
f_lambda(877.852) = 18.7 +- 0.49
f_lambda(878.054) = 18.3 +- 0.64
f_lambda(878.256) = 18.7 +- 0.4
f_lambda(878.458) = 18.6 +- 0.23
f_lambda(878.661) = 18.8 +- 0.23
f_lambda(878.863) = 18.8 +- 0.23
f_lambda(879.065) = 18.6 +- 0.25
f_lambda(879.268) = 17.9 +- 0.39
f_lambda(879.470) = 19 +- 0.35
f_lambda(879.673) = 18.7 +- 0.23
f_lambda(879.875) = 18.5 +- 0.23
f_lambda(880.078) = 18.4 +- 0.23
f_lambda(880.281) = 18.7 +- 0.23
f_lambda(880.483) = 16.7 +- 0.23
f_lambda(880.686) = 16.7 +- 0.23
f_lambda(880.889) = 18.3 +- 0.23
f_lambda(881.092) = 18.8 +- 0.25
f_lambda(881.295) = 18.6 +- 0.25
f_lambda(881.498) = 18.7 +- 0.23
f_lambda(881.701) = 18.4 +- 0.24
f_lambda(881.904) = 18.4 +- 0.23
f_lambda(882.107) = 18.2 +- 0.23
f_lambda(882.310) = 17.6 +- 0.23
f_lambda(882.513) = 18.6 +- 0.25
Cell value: 18.7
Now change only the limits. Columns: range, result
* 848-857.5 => 18.9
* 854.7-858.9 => 19.3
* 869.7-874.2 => 18.8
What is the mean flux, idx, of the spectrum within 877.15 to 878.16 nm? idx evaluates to 18.7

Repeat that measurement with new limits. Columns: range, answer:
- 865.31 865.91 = 18.6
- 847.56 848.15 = 19.7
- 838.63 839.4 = 20.1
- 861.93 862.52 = 19.6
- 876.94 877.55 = 18.7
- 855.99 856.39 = 19.3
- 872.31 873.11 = 18.7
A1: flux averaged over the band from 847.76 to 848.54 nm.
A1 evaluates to 19.8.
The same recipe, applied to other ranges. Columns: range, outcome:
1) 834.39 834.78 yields 21.1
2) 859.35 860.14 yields 19.1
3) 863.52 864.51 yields 19.6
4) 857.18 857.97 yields 19.4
